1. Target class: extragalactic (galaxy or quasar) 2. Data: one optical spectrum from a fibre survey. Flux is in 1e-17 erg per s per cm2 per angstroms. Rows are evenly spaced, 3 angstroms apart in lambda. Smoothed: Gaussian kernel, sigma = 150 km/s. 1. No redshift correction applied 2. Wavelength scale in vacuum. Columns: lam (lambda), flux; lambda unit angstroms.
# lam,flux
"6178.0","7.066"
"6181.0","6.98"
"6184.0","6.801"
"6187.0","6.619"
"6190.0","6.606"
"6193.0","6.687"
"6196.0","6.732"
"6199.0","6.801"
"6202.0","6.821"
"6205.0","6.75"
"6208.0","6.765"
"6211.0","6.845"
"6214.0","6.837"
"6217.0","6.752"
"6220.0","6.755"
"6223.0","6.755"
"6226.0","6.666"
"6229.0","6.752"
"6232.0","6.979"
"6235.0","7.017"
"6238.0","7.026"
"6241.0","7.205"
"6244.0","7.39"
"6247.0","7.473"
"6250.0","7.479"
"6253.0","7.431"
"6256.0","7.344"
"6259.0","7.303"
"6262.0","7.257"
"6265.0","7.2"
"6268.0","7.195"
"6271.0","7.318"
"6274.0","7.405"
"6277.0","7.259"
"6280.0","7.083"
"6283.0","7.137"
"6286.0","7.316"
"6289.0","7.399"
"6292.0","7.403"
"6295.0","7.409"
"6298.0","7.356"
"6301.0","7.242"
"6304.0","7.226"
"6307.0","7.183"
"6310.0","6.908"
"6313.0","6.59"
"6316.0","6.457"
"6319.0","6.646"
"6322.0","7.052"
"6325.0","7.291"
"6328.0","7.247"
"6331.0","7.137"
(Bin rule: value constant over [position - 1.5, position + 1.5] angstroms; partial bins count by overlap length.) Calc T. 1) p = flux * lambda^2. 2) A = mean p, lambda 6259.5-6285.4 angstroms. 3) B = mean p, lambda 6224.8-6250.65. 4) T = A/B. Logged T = 1.0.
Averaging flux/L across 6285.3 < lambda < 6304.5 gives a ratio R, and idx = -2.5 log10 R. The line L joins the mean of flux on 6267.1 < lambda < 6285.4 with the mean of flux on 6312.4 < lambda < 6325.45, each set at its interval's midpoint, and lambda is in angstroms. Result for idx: -0.05 mag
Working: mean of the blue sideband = 7.24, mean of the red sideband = 6.78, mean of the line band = 7.34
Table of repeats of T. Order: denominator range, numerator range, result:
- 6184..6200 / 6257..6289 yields 1.11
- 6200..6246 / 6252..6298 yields 1.08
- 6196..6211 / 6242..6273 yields 1.10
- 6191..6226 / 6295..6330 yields 1.08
